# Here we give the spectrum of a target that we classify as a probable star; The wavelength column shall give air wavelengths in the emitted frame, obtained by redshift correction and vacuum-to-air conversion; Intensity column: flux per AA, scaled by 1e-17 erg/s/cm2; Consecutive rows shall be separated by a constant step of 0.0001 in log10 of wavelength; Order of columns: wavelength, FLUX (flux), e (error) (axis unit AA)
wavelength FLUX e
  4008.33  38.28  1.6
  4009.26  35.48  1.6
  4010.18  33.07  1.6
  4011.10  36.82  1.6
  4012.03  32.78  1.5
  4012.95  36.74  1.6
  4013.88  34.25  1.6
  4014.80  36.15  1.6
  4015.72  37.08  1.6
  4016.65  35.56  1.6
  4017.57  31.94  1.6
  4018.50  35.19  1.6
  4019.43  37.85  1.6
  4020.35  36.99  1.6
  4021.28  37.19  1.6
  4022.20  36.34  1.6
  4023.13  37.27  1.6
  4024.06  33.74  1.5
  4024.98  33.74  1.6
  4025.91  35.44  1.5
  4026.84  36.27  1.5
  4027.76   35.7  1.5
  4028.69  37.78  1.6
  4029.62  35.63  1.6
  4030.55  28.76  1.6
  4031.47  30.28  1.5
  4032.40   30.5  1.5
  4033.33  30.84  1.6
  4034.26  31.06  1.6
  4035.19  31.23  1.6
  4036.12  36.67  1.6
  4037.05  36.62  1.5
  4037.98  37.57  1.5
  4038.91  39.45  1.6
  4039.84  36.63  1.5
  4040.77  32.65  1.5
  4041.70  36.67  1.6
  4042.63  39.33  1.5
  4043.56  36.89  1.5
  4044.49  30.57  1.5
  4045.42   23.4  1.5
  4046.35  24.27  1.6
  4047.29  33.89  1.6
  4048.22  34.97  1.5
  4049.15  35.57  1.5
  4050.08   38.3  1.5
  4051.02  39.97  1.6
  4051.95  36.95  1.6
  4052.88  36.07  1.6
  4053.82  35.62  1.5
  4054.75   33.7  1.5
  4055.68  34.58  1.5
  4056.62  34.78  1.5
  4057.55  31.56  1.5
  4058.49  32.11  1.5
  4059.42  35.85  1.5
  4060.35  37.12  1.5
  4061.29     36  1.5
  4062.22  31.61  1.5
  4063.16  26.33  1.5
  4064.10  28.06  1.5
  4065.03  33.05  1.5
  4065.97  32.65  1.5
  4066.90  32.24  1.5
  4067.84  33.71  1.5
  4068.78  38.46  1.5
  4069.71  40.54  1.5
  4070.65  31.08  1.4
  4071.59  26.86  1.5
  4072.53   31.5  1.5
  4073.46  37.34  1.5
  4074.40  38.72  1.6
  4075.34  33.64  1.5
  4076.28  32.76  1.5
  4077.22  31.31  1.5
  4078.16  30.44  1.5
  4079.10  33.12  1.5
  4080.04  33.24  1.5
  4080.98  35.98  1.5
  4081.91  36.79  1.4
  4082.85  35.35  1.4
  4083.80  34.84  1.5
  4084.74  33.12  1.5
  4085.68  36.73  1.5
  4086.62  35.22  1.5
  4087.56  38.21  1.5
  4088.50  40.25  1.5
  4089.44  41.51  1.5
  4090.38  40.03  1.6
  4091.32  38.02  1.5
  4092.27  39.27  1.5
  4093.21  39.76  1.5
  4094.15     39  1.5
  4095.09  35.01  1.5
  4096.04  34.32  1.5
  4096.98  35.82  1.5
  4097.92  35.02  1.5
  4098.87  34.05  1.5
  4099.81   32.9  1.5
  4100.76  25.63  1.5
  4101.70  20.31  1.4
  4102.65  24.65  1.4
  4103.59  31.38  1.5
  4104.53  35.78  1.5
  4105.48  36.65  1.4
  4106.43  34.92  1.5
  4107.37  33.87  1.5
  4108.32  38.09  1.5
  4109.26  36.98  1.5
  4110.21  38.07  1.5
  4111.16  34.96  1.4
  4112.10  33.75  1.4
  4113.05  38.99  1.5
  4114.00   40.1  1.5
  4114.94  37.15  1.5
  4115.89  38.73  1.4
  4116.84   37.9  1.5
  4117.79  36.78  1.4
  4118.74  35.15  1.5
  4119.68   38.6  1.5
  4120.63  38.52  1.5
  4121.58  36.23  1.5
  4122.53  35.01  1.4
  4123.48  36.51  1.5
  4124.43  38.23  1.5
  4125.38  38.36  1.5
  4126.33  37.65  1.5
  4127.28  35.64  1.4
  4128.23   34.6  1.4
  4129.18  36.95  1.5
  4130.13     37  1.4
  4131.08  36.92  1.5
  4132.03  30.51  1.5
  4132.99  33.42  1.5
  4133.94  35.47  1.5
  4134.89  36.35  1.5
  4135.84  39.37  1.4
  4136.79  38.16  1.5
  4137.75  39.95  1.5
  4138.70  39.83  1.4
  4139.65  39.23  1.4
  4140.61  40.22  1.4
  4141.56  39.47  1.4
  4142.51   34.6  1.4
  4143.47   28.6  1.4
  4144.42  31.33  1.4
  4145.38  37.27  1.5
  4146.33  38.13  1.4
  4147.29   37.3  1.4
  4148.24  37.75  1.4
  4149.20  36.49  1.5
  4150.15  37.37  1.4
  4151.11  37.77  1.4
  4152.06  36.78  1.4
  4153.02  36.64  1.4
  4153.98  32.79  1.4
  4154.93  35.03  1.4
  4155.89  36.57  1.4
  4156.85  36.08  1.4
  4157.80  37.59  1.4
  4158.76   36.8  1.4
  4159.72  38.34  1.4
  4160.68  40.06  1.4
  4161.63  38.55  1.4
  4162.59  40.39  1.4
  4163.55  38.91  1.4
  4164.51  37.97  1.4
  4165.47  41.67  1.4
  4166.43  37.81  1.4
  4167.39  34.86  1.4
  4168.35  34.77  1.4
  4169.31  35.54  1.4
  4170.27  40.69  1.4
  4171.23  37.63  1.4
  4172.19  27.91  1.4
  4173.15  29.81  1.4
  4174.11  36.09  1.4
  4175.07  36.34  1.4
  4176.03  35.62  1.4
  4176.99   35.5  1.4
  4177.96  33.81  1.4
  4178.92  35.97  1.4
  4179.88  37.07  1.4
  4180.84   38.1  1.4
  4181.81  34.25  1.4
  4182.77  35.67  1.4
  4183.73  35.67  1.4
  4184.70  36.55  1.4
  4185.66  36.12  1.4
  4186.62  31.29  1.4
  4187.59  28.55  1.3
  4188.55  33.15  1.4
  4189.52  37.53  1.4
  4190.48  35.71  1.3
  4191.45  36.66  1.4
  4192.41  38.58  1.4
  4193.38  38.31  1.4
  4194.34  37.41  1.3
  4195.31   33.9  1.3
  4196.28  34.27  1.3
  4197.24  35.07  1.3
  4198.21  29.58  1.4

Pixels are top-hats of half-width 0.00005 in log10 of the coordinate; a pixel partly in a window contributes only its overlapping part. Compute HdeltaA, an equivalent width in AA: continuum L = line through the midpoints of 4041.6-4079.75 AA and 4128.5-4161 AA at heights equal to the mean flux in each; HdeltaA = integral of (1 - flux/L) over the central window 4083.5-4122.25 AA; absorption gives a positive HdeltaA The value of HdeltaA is -0.7 AA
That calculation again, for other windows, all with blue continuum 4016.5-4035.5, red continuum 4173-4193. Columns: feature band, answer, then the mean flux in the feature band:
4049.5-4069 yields 0.16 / 34.2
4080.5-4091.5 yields -0.80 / 37.2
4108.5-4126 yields -1.21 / 37.2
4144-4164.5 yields -1.18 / 37.1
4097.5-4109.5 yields 0.87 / 32.2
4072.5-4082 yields 0.13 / 34.1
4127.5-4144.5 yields -0.67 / 36.3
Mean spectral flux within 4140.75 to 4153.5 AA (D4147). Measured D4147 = 36.2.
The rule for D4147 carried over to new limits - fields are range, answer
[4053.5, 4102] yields 34.4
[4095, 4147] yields 35.6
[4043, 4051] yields 32.7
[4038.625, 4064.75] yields 34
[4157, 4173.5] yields 37.1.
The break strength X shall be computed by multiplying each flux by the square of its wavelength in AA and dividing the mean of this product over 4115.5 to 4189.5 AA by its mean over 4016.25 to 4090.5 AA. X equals 1.1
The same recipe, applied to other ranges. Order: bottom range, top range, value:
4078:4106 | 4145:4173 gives 1.10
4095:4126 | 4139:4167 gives 1.08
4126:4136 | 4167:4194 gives 1.01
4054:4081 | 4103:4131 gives 1.12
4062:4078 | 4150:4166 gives 1.19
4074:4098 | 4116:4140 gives 1.04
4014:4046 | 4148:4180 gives 1.13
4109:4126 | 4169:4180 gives 0.97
